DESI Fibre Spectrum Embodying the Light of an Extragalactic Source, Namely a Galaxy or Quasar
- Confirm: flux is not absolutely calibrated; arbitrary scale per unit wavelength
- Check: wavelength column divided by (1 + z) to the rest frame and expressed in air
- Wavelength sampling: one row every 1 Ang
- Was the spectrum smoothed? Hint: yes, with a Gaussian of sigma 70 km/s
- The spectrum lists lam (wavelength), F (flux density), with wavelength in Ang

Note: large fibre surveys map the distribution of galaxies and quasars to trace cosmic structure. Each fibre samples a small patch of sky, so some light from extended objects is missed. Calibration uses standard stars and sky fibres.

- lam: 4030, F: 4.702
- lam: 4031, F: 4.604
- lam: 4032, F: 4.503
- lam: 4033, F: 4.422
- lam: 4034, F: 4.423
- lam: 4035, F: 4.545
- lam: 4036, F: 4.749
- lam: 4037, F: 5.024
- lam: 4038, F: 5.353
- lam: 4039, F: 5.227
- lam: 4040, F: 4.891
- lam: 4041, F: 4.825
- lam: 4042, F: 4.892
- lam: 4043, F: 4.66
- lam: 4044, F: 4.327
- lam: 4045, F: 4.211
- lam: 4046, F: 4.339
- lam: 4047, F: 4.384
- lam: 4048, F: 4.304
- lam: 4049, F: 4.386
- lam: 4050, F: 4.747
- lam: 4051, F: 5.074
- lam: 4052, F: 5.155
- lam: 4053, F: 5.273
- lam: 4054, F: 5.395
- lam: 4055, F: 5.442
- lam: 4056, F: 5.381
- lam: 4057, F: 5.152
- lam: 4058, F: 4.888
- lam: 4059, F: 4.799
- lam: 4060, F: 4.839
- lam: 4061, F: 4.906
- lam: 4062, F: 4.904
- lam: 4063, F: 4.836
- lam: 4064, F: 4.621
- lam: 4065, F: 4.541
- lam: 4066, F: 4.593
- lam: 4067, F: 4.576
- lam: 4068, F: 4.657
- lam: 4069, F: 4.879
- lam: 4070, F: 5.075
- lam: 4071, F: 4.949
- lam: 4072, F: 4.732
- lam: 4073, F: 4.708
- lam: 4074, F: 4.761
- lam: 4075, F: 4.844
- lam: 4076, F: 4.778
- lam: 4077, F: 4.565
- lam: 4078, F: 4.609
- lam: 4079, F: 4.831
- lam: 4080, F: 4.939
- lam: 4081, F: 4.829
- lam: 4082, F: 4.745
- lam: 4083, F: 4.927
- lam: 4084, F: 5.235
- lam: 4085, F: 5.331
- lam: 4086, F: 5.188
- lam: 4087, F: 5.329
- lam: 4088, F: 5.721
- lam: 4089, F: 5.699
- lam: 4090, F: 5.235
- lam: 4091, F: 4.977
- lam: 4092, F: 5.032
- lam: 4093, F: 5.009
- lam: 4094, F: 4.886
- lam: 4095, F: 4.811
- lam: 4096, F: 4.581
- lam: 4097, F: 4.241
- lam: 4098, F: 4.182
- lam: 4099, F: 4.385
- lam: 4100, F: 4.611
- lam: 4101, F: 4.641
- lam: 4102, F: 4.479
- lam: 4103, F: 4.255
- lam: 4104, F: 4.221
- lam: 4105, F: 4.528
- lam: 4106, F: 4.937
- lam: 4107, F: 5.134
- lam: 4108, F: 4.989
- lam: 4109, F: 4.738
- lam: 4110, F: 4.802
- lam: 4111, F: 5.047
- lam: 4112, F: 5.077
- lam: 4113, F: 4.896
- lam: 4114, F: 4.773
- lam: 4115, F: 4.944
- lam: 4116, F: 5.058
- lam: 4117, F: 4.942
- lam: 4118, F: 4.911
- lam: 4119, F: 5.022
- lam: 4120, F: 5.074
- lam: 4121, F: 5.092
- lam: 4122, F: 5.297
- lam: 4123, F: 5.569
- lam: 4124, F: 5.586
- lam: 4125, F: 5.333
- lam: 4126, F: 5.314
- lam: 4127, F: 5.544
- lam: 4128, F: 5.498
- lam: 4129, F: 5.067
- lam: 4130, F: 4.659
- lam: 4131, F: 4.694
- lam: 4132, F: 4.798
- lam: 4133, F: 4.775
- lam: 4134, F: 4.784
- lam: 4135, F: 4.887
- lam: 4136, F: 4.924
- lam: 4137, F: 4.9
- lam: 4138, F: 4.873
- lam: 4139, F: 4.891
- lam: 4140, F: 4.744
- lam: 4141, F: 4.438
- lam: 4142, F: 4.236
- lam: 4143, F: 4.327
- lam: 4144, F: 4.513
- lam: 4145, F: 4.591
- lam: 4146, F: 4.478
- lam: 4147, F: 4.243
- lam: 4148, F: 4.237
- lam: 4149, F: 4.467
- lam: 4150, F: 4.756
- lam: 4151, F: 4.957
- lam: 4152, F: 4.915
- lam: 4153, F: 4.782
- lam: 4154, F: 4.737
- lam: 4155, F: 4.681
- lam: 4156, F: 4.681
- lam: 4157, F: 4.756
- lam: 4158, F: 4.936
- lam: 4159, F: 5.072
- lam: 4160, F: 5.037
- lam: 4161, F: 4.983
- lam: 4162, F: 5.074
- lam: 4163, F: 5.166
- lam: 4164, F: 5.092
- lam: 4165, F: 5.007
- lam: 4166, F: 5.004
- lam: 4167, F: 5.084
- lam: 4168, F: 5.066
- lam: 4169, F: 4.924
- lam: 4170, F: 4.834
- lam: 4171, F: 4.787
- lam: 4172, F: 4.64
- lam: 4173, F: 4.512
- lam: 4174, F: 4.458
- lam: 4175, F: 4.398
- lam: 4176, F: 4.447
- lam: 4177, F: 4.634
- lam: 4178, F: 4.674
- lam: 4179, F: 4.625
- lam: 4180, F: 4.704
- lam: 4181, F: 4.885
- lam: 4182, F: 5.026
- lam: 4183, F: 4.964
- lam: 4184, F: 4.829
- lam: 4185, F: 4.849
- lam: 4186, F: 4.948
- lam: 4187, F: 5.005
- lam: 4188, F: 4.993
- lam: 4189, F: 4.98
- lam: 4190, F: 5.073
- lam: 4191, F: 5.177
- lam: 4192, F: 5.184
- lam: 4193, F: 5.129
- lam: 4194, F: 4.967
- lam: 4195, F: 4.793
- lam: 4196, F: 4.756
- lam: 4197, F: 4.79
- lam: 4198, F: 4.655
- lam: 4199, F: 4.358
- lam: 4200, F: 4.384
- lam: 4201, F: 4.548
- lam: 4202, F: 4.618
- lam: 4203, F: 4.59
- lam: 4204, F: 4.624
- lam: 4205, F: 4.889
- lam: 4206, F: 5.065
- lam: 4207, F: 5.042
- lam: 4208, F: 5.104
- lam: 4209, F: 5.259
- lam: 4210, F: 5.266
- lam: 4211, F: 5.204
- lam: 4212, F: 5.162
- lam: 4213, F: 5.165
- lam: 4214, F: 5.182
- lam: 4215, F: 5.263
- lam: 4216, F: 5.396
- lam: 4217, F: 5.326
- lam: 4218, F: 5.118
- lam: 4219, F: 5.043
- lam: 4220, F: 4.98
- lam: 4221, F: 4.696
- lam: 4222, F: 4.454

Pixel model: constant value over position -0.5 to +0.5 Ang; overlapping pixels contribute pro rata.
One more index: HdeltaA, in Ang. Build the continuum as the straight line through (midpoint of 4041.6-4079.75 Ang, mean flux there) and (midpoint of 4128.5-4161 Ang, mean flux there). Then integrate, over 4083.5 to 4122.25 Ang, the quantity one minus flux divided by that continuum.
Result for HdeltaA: -1.21 Ang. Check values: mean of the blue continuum 4.79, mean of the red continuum 4.72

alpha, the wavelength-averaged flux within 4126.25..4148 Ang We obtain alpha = 4.75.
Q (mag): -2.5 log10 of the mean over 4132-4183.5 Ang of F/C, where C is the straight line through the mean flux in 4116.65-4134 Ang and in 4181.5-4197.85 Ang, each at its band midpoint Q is 0.06 mag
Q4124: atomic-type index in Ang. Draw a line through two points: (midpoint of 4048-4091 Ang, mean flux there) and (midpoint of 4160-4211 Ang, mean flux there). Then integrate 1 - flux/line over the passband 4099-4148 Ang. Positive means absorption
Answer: 0.6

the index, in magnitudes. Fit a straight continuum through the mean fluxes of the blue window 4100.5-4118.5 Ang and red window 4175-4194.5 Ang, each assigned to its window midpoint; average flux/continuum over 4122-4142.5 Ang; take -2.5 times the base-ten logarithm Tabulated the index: -0.035 mag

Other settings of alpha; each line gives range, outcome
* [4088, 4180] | 4.83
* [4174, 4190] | 4.8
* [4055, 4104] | 4.85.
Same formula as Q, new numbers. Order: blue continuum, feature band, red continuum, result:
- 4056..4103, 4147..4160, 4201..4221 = 0.049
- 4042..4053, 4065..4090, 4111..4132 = -0.028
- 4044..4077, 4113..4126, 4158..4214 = -0.063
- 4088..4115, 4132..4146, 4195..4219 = 0.038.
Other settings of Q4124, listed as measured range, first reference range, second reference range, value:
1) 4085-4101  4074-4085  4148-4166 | -0.2 Ang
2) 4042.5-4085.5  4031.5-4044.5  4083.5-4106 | -0.2 Ang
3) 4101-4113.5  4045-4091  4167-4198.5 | 0.3 Ang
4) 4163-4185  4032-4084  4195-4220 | 0.5 Ang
